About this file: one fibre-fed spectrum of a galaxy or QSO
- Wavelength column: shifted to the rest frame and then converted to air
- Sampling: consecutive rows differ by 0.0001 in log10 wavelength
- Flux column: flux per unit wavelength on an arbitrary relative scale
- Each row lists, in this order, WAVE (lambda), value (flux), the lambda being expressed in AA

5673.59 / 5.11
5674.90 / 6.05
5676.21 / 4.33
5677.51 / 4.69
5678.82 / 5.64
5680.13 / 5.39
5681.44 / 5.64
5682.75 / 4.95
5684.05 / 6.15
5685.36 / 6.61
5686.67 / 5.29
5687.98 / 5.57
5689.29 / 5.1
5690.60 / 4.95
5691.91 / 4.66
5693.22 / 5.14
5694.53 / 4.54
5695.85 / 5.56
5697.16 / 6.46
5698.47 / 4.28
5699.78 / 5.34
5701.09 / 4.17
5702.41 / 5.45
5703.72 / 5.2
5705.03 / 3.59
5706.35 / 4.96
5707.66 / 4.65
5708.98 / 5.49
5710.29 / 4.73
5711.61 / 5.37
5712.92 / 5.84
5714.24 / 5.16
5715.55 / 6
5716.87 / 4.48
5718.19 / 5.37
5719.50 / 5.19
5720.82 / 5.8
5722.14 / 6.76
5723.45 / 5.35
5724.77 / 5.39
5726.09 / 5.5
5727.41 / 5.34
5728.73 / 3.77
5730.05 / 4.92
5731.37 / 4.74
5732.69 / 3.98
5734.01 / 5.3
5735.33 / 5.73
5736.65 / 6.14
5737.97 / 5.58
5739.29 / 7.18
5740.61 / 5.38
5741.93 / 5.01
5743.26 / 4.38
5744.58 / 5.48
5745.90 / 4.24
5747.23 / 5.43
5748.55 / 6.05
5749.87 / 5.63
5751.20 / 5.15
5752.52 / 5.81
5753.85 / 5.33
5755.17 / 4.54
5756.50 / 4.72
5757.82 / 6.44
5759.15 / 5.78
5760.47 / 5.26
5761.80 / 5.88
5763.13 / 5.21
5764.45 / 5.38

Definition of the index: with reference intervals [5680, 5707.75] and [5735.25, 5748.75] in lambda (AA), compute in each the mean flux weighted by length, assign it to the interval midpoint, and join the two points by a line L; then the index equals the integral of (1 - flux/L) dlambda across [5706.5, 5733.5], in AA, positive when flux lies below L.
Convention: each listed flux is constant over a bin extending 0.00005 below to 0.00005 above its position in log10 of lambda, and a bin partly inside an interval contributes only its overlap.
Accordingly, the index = 0.8 AA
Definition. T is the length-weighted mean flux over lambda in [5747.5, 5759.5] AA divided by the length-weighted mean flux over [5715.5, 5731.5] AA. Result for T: 1.04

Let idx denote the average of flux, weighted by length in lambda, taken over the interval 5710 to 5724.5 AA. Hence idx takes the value 5.48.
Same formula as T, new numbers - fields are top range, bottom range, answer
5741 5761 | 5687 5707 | 1.06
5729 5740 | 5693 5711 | 1.09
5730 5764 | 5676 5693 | 1.01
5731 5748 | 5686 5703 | 1.03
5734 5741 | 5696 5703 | 1.15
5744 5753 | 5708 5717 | 1.01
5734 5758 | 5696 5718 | 1.07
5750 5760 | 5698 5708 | 1.15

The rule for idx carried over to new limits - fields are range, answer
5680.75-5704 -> 5.28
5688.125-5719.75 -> 5.08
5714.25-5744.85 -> 5.33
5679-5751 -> 5.27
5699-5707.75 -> 4.77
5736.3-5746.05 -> 5.46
